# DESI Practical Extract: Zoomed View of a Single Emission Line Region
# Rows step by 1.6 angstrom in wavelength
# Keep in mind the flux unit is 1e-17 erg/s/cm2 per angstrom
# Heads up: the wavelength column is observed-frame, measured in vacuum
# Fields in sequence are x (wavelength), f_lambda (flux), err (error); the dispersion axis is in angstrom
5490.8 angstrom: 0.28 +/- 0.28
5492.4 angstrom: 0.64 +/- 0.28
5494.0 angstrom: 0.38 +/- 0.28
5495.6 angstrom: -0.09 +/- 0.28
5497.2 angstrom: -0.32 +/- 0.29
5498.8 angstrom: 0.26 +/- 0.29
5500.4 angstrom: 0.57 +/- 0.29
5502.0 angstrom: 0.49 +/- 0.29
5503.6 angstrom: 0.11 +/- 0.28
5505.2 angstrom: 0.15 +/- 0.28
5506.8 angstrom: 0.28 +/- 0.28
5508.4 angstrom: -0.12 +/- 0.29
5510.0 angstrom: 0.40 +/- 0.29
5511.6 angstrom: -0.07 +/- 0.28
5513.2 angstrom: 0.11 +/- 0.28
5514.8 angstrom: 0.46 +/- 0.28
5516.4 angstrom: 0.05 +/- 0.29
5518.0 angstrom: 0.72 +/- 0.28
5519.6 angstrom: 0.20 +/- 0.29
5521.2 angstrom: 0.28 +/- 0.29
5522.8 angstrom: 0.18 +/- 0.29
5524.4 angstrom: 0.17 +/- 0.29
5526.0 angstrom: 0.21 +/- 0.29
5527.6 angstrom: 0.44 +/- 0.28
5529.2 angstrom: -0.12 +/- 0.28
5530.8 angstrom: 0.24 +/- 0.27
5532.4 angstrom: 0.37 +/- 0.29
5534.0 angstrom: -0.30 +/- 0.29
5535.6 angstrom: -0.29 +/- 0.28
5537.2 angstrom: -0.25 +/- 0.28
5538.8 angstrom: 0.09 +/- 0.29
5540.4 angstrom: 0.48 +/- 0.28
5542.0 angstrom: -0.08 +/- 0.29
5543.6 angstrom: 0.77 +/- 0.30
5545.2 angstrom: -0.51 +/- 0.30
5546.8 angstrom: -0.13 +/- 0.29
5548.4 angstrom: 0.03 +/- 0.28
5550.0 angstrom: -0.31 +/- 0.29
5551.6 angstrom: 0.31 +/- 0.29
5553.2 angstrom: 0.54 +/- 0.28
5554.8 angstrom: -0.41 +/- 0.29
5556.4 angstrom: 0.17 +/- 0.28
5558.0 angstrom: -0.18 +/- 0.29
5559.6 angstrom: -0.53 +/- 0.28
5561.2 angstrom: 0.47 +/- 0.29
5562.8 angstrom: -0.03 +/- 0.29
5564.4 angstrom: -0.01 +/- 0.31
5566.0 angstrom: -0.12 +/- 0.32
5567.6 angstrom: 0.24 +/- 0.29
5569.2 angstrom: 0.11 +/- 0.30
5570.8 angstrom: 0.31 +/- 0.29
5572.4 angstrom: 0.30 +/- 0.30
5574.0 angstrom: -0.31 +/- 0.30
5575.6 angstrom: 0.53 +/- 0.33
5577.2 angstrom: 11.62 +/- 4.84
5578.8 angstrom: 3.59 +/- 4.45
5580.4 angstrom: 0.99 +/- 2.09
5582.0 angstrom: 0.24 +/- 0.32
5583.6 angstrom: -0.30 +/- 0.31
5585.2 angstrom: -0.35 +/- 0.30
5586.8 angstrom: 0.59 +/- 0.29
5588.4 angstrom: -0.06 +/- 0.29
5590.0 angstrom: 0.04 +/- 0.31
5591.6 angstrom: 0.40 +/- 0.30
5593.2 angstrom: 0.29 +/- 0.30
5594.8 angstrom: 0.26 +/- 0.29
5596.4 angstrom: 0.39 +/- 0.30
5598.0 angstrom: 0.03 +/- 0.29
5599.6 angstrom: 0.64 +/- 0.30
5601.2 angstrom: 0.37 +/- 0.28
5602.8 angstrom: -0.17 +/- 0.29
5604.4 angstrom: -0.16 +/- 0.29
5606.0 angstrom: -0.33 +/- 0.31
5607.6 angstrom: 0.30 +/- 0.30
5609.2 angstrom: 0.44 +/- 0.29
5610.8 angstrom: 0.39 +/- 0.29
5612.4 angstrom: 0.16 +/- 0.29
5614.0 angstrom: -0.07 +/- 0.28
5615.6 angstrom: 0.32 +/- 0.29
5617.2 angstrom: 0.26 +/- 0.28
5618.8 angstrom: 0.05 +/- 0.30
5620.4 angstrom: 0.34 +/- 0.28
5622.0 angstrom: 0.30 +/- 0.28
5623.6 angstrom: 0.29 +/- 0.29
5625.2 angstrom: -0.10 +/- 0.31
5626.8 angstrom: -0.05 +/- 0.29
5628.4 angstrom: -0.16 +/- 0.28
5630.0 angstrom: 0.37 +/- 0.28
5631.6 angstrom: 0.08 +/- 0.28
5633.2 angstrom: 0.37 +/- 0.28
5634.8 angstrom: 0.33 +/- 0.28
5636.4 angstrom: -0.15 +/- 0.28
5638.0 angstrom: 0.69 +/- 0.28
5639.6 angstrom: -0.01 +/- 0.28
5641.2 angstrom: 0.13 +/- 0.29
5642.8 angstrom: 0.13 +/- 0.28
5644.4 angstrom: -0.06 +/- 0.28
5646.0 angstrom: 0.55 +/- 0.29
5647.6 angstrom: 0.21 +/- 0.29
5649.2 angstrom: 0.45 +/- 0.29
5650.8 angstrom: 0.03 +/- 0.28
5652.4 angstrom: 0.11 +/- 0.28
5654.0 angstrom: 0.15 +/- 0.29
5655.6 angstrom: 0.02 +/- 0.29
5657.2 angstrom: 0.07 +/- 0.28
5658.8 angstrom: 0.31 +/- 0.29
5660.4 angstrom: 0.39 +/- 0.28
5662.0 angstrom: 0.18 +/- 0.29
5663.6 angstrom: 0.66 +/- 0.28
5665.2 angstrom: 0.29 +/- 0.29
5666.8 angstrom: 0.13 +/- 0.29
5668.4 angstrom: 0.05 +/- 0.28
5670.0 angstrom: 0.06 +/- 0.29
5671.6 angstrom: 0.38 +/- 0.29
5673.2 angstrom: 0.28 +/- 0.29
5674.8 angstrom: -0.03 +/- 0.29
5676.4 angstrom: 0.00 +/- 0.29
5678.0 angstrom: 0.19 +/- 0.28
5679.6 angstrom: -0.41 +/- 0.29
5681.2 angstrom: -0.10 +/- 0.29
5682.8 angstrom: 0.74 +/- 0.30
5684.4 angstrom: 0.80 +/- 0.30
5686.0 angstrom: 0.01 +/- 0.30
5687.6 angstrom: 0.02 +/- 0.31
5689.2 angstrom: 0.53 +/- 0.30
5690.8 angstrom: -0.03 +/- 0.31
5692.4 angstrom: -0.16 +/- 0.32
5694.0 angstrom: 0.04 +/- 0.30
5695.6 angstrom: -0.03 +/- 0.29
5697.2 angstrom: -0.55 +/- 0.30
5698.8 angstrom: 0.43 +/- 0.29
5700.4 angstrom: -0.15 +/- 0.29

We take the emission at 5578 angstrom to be Mg II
